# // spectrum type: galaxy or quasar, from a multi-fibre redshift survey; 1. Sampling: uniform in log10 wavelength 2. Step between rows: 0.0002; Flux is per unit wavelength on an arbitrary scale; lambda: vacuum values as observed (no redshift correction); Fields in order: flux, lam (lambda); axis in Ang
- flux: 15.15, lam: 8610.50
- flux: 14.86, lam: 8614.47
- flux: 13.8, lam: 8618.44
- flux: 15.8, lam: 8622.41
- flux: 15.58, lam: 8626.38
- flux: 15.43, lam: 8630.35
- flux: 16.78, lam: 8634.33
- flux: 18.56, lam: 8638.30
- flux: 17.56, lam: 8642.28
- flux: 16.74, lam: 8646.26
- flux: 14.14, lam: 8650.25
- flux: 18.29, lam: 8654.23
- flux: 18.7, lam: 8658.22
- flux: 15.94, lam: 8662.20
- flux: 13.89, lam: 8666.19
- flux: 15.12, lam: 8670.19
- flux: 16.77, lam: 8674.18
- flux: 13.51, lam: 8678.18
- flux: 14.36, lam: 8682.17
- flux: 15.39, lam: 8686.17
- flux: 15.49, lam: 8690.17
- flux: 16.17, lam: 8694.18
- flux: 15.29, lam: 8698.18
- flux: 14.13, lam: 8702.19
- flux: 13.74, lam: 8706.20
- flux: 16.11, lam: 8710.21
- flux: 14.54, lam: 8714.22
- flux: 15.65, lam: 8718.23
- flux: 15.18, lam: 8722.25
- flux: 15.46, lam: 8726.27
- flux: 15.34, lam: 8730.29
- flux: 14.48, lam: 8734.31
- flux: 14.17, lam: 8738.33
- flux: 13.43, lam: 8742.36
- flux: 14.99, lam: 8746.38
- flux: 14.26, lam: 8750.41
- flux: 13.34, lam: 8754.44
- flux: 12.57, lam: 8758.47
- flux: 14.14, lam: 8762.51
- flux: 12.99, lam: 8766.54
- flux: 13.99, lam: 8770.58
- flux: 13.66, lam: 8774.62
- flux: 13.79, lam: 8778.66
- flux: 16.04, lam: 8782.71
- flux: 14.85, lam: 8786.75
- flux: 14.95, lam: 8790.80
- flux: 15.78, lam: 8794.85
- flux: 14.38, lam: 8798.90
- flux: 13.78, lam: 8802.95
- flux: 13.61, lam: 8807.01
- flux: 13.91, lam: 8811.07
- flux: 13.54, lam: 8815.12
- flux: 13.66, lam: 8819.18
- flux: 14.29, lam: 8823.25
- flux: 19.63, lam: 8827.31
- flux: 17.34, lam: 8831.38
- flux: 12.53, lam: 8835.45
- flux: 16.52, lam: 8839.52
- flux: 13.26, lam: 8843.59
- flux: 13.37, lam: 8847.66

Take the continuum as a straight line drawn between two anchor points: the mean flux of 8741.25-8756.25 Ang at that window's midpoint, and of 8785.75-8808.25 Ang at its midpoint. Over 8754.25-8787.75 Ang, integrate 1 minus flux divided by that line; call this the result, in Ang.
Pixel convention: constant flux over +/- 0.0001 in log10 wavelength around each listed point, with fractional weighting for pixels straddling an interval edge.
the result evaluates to 0.9 Ang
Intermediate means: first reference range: 14.1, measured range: 13.9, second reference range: 14.6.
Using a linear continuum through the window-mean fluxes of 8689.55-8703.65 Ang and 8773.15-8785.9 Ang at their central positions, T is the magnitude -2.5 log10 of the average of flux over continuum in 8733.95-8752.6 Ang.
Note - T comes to 0.05 mag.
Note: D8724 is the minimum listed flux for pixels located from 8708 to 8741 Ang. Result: 14.17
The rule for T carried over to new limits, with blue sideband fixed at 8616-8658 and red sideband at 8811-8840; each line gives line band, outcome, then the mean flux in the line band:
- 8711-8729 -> 0.04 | 15.3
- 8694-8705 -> 0.07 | 14.9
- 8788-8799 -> 0.02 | 15.1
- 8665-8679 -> 0.08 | 15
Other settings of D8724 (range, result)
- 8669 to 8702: 13.51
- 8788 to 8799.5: 14.38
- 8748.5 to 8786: 12.57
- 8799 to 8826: 13.54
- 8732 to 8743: 13.43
